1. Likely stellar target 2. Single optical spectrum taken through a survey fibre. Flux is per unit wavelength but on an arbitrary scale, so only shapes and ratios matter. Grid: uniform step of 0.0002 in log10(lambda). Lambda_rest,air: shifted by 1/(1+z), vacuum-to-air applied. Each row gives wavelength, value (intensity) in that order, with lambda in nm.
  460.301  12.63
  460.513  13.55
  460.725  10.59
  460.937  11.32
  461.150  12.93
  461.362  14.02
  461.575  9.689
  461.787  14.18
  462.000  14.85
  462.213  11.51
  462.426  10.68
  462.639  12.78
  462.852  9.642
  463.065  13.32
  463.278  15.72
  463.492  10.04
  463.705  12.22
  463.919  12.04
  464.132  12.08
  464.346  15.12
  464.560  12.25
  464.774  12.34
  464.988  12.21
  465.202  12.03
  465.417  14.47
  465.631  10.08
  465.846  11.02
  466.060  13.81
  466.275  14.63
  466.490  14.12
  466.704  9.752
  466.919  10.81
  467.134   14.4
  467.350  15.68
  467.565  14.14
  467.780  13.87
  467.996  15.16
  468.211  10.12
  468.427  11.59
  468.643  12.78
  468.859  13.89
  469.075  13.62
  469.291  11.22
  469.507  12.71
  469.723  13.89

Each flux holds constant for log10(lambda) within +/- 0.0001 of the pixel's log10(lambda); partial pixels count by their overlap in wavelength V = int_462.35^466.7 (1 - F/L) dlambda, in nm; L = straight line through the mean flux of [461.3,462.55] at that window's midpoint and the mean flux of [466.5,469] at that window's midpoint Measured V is 0.07 nm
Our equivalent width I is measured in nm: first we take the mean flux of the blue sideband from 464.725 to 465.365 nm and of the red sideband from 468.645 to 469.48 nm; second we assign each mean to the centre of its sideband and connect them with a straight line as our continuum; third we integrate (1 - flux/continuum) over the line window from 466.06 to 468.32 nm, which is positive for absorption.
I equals -0.117 nm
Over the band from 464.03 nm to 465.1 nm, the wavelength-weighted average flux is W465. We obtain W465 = 12.8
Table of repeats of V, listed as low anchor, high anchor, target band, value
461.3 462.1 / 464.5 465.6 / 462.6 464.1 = 0.07 nm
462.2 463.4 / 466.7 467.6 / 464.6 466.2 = 0.07 nm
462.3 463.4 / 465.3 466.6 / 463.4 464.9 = 0.04 nm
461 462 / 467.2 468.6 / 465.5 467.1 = 0.13 nm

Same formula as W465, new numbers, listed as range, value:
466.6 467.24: 11.7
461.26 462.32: 12.8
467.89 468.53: 12.3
